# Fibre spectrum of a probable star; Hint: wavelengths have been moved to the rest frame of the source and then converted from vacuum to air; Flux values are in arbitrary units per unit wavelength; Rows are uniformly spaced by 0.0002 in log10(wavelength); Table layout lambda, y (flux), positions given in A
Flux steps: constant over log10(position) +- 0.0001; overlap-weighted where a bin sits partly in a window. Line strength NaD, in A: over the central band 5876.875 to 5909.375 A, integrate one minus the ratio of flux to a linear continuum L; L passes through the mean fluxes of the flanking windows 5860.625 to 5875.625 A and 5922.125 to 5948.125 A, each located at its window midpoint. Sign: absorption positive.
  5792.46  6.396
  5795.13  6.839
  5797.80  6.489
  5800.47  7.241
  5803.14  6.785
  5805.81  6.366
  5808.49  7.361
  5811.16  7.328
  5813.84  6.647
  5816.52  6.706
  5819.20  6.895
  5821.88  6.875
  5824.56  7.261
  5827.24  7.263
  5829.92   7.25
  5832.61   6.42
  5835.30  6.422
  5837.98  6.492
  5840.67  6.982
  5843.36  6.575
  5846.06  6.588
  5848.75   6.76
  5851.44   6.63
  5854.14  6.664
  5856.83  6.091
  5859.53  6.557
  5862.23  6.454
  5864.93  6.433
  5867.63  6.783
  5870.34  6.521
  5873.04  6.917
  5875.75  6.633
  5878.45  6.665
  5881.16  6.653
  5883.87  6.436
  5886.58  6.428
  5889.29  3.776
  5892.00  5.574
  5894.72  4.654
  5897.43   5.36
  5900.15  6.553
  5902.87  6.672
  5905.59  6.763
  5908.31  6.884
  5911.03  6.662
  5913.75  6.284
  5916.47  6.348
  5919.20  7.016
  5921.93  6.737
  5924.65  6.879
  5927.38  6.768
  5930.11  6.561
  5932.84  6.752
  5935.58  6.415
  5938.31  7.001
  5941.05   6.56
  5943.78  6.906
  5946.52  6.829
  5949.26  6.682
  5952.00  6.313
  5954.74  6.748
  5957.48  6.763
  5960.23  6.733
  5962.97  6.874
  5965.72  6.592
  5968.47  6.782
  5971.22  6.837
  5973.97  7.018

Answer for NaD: 3.09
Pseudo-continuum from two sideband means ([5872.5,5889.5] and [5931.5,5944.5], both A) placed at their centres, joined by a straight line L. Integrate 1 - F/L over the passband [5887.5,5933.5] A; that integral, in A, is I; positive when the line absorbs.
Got 2.1 A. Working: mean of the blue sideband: 6.35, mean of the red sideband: 6.72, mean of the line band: 6.25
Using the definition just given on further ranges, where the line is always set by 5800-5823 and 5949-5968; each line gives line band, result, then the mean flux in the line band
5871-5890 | 1.36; 6.31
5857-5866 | 0.52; 6.43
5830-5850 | 0.61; 6.64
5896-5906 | 0.71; 6.28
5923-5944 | -0.02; 6.72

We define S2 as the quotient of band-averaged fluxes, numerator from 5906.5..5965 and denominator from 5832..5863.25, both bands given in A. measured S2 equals 1.02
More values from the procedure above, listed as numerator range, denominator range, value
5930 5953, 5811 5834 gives 0.96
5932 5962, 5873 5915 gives 1.09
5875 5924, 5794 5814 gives 0.90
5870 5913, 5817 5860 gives 0.92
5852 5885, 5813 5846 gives 0.96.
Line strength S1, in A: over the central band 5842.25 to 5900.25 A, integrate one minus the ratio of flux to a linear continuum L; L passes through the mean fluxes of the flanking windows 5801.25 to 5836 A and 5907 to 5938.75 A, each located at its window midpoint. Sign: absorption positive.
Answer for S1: 4.7 A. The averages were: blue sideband 6.9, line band 6.25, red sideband 6.68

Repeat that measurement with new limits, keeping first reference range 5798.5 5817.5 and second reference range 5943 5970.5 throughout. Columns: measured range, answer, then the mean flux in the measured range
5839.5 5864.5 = 1.0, 6.58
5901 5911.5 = 0.1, 6.74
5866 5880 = 0.3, 6.7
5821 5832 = -0.4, 7.13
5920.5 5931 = 0.0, 6.75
